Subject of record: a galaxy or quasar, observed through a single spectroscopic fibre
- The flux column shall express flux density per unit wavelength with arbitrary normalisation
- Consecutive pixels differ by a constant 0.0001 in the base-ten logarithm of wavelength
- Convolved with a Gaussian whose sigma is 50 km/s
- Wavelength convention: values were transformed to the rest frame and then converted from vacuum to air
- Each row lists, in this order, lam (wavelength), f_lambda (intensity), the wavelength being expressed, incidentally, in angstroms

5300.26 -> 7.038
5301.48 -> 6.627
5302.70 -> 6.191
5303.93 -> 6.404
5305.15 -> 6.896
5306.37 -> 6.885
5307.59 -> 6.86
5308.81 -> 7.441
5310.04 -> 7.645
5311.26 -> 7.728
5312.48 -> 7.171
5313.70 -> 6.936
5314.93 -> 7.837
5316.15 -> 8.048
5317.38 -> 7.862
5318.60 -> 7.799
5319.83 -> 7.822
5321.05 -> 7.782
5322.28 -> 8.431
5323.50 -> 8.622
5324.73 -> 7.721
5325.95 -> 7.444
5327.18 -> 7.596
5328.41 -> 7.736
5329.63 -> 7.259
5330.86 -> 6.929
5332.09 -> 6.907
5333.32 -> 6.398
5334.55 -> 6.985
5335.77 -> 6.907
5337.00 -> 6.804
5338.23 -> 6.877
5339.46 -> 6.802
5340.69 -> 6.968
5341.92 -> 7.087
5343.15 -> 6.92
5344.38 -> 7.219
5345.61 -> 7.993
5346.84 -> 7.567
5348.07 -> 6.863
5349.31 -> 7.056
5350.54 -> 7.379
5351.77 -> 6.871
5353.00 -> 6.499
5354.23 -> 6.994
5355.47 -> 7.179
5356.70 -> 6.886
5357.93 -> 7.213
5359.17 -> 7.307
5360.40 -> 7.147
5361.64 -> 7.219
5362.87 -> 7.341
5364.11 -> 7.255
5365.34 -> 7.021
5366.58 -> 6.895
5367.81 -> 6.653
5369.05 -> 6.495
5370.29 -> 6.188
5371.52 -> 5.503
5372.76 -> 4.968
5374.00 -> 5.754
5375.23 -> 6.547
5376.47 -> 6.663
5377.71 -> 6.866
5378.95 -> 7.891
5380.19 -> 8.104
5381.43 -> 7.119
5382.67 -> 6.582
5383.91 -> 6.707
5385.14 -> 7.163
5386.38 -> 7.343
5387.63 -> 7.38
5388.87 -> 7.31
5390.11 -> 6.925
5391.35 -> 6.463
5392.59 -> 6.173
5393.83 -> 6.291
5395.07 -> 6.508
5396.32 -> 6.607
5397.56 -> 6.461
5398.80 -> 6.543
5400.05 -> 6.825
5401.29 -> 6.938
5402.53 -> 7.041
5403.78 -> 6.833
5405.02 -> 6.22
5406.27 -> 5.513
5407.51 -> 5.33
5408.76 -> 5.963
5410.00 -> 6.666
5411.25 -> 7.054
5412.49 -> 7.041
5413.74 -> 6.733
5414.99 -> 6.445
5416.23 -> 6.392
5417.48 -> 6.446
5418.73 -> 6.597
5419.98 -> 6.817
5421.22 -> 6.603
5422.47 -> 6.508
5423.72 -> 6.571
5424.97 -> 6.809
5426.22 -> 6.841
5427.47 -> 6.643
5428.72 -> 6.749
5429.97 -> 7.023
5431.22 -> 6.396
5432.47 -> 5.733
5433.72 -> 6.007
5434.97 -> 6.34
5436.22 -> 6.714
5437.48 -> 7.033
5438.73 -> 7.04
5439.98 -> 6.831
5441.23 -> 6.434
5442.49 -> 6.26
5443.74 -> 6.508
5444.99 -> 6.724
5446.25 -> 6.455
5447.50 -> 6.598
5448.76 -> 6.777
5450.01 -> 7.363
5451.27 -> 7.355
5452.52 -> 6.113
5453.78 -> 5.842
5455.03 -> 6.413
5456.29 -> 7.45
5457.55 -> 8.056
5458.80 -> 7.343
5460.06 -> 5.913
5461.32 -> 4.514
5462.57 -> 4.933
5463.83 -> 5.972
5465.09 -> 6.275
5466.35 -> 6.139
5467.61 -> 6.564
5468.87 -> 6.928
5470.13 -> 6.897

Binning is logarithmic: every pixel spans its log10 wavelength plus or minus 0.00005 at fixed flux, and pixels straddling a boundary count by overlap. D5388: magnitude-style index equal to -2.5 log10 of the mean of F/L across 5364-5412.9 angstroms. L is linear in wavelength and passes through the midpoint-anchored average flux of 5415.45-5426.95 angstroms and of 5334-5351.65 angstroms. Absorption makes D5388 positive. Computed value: 0.03 mag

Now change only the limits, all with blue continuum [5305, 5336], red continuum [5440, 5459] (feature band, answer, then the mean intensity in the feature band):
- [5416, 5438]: 0.052 mag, 6.57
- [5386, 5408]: 0.073 mag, 6.59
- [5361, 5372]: 0.073 mag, 6.75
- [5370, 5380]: 0.127 mag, 6.38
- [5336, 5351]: 0.034 mag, 7.12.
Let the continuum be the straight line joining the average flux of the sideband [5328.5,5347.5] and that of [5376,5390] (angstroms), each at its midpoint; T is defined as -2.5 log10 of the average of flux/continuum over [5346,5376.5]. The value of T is 0.05 mag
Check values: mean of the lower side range 7.06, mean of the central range 6.79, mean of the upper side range 7.19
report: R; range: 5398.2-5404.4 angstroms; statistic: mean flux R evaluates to 6.83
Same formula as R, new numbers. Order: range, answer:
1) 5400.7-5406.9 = 6.51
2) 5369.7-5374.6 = 5.6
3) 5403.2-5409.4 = 5.97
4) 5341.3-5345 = 7.08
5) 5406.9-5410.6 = 5.99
